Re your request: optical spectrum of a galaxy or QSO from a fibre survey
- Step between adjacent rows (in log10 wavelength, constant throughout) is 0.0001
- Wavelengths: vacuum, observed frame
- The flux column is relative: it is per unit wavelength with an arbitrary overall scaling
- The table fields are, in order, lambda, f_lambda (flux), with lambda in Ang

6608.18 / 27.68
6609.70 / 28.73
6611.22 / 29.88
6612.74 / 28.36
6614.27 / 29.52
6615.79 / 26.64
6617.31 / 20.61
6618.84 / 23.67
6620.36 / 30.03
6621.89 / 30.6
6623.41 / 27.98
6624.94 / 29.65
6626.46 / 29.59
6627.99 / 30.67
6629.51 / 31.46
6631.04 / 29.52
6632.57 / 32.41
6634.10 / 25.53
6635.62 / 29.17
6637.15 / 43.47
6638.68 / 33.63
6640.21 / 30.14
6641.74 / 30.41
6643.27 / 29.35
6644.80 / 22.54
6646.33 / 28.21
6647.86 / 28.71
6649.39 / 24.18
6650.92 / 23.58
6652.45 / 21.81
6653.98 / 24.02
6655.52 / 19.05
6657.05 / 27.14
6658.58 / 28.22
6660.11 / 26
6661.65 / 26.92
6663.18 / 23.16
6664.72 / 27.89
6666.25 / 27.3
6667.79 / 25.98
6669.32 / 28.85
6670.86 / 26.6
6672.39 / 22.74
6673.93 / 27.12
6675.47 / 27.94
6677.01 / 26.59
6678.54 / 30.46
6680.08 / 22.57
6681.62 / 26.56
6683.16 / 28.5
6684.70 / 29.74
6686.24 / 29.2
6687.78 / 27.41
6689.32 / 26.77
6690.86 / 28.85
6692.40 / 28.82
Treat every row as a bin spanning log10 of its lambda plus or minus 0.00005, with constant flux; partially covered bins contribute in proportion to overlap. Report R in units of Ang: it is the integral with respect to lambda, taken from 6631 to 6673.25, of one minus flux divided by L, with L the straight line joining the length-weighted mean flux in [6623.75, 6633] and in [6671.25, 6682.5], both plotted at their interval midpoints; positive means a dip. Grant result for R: 1.6 Ang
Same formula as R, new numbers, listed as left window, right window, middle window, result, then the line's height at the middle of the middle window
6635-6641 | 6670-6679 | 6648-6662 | 2.75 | 30.7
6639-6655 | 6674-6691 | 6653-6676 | 0.96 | 27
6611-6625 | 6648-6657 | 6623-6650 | -4.93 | 25.3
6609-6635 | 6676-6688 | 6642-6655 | 1.28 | 28.1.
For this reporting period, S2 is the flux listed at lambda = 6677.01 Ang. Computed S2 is 26.59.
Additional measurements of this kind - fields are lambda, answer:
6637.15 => 43.47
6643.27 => 29.35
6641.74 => 30.41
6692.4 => 28.82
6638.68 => 33.63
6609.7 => 28.73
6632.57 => 32.41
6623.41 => 27.98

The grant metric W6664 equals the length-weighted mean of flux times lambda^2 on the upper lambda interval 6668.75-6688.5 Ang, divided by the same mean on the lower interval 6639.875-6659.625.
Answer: 1.06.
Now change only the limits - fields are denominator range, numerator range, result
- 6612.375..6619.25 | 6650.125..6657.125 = 0.89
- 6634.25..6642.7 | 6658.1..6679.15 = 0.83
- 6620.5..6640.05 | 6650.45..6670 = 0.82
